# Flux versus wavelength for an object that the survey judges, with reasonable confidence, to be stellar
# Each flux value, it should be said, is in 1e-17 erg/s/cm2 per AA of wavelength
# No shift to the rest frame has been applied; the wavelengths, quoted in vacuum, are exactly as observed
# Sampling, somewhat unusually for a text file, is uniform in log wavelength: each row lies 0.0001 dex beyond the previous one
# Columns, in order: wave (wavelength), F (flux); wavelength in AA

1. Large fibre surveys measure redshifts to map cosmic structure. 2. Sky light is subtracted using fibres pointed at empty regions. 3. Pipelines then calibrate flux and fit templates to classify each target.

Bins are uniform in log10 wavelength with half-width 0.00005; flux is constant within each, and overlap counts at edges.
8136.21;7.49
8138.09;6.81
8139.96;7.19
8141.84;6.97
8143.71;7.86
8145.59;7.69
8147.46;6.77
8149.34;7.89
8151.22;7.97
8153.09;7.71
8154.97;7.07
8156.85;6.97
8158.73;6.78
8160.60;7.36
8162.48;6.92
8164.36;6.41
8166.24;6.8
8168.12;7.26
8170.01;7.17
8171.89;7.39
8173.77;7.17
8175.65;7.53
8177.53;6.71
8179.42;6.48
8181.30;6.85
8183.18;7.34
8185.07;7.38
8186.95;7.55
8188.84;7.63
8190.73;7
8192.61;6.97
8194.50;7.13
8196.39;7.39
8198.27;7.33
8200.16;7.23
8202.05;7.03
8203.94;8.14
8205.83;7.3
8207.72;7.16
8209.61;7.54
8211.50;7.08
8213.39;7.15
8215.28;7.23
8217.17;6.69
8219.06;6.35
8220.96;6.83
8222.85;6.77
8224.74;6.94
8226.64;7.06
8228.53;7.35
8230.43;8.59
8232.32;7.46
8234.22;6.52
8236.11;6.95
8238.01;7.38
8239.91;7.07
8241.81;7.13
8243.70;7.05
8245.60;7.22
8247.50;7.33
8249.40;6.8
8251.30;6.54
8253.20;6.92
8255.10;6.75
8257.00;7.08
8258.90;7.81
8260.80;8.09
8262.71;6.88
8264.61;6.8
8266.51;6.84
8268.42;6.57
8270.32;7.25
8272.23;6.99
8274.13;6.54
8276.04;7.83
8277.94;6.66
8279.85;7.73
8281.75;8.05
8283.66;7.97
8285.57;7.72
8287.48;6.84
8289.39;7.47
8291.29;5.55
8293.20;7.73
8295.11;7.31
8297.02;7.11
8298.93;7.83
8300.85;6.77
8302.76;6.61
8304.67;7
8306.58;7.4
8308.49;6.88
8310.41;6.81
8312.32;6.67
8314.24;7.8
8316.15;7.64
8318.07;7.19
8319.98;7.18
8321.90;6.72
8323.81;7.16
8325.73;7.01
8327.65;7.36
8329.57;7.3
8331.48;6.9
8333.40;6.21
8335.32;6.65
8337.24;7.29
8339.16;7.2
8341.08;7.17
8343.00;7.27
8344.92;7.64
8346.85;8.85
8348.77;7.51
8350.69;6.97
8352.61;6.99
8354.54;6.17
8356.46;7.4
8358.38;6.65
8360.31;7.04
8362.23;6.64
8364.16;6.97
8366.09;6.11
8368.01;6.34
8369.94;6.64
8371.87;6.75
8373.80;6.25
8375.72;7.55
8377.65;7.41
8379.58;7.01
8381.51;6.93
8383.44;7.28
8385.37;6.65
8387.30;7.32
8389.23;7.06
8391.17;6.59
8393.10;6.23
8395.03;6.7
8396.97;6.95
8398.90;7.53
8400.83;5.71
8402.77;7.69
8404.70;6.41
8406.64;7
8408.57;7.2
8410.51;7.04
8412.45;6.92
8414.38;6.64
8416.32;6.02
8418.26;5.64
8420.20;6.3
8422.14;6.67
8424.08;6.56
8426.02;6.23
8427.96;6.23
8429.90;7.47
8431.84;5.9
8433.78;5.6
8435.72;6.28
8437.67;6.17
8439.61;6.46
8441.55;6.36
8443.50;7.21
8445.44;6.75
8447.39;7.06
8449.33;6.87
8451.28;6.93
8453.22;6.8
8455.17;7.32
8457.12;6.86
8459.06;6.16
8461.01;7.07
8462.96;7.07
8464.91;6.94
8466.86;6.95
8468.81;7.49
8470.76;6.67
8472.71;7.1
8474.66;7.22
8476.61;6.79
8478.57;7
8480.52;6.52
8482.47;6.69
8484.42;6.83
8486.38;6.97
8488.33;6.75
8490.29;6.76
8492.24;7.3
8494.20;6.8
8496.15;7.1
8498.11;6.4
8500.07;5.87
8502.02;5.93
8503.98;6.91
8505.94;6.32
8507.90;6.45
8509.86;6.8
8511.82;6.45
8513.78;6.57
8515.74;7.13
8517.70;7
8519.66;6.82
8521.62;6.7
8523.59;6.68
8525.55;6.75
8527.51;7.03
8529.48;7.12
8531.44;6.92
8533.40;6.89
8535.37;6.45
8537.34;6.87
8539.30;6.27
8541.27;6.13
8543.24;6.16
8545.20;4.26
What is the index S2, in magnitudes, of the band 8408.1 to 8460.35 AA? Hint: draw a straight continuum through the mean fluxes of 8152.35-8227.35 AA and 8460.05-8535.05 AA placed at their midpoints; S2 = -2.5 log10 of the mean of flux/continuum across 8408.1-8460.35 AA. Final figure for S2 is 0.05 mag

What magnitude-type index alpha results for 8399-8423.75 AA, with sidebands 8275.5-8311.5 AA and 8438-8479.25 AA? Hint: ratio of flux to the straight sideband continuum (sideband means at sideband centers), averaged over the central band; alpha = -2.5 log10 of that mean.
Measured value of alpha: 0.056 mag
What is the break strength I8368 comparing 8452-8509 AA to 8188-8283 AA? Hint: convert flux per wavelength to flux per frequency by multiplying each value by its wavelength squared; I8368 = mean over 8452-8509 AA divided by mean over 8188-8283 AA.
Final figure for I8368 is 1.01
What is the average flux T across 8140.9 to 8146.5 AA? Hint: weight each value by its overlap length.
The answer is 7.5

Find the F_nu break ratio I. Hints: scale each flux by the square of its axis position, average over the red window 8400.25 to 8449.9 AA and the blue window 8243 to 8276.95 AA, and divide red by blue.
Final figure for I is 1.0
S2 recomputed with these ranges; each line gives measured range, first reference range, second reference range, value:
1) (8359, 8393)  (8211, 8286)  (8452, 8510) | 0.018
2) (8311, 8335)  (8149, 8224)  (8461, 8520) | -0.013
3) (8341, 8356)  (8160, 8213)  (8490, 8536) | -0.058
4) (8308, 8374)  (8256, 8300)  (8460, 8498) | 0.020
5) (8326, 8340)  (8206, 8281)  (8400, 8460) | -0.019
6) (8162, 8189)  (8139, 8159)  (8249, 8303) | 0.035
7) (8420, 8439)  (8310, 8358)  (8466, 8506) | 0.095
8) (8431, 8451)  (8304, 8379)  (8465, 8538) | 0.064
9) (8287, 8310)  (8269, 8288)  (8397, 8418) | 0.034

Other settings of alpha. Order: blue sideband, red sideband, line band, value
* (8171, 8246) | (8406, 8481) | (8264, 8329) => -0.02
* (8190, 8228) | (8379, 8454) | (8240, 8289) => -0.03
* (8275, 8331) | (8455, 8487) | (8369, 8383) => 0.02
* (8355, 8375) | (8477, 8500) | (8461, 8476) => -0.04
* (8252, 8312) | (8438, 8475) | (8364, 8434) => 0.04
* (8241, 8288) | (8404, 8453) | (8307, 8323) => -0.02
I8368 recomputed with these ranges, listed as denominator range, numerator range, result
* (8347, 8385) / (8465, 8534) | 1.01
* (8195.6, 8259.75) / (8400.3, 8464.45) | 0.97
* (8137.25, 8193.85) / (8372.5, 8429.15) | 0.99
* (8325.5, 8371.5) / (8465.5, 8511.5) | 1.00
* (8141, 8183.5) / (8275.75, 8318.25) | 1.04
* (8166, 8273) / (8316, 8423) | 1.00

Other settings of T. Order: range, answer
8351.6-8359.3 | 6.81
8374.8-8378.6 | 7.48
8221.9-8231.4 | 7.35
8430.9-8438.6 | 5.98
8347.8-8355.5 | 6.92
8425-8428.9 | 6.23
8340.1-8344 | 7.23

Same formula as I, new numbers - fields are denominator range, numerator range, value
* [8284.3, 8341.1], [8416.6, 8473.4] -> 0.97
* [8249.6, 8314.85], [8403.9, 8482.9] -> 0.98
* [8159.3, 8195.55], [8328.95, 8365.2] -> 1.04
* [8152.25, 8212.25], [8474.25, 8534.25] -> 1.02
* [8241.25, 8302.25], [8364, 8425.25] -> 0.97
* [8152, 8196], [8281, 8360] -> 1.04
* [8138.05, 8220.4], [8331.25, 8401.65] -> 1.01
